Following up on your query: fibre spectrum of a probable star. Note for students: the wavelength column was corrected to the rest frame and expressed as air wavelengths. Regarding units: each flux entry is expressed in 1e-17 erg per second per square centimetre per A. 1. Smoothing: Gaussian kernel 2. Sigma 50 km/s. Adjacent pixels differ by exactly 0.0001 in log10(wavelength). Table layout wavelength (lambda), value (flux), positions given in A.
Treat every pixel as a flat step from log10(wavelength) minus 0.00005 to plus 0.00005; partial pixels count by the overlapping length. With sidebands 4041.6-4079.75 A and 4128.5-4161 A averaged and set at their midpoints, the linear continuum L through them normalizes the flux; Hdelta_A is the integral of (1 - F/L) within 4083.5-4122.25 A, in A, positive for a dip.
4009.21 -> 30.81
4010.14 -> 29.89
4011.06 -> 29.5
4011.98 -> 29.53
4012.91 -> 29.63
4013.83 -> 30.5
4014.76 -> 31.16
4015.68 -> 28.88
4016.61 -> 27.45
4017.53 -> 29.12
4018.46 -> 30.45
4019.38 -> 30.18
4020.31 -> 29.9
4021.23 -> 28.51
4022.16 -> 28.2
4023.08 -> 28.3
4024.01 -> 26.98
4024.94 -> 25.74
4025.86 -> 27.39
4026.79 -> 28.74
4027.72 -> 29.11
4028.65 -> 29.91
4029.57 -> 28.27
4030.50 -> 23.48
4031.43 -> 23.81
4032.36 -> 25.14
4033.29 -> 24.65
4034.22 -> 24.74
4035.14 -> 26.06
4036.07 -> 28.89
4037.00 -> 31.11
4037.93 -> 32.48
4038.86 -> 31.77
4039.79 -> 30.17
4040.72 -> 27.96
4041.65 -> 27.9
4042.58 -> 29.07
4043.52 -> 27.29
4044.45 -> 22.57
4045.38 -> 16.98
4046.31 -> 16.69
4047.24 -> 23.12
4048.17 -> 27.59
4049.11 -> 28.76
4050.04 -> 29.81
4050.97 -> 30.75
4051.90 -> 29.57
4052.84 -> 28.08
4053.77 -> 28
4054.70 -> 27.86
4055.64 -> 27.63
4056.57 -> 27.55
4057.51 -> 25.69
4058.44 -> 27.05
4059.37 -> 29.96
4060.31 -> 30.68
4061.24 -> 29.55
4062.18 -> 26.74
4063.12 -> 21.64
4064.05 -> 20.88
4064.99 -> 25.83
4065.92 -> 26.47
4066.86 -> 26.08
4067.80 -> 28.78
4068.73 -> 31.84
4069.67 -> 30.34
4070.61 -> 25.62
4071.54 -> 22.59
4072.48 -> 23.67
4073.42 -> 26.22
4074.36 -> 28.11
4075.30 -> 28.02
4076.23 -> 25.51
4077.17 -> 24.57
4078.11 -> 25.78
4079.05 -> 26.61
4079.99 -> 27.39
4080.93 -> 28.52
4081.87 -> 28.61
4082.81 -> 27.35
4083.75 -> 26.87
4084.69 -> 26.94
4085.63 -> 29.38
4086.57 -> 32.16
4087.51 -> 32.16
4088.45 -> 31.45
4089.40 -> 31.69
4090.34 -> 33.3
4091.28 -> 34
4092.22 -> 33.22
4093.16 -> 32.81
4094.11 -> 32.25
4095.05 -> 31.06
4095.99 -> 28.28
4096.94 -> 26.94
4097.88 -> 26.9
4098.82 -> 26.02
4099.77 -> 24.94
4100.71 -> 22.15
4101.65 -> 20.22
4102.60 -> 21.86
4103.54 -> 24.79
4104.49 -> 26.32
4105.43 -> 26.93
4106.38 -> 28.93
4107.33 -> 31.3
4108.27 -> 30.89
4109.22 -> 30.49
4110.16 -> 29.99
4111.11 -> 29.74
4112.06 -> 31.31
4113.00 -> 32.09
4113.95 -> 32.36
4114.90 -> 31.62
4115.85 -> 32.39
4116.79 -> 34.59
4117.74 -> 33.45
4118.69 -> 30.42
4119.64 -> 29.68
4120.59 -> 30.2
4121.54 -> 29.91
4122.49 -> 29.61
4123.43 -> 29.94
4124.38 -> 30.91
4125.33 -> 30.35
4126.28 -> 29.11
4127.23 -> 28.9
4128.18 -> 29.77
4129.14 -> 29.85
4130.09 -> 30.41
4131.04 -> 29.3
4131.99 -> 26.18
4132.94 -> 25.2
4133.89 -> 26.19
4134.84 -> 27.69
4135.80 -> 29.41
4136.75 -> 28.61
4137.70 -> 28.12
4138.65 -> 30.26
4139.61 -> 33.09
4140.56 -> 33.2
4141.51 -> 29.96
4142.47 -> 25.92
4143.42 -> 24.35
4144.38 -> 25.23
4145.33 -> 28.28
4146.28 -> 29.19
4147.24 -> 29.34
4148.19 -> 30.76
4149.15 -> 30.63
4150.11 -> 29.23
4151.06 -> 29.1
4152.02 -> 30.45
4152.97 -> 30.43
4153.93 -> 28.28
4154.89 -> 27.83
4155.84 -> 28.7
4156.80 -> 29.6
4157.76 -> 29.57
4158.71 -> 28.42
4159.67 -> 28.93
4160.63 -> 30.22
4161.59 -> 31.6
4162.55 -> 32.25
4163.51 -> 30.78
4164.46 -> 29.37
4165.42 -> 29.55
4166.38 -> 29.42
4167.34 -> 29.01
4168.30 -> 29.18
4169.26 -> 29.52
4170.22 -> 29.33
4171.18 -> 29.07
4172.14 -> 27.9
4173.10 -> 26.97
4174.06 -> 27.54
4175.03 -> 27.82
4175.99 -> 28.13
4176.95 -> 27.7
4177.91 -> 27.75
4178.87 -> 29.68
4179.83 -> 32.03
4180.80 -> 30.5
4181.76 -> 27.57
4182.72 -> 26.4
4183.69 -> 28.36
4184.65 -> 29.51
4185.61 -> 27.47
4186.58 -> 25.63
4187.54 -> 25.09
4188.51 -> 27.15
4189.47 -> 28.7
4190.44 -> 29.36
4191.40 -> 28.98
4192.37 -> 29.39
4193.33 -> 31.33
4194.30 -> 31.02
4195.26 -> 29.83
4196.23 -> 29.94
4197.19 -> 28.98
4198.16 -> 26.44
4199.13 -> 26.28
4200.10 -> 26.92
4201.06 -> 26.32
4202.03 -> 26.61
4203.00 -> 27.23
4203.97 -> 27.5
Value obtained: -2.6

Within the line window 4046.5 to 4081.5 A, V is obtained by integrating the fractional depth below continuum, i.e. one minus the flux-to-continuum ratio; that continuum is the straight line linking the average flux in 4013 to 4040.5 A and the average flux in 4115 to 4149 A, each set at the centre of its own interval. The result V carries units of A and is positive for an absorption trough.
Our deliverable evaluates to 2.1 A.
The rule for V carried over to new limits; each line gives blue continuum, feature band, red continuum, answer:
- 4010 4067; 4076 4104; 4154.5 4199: -0.1 A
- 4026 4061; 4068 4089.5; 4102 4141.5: 0.4 A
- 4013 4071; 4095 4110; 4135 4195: 0.8 A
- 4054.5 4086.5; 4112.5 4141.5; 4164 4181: -2.1 A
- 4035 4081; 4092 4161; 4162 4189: -2.8 A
